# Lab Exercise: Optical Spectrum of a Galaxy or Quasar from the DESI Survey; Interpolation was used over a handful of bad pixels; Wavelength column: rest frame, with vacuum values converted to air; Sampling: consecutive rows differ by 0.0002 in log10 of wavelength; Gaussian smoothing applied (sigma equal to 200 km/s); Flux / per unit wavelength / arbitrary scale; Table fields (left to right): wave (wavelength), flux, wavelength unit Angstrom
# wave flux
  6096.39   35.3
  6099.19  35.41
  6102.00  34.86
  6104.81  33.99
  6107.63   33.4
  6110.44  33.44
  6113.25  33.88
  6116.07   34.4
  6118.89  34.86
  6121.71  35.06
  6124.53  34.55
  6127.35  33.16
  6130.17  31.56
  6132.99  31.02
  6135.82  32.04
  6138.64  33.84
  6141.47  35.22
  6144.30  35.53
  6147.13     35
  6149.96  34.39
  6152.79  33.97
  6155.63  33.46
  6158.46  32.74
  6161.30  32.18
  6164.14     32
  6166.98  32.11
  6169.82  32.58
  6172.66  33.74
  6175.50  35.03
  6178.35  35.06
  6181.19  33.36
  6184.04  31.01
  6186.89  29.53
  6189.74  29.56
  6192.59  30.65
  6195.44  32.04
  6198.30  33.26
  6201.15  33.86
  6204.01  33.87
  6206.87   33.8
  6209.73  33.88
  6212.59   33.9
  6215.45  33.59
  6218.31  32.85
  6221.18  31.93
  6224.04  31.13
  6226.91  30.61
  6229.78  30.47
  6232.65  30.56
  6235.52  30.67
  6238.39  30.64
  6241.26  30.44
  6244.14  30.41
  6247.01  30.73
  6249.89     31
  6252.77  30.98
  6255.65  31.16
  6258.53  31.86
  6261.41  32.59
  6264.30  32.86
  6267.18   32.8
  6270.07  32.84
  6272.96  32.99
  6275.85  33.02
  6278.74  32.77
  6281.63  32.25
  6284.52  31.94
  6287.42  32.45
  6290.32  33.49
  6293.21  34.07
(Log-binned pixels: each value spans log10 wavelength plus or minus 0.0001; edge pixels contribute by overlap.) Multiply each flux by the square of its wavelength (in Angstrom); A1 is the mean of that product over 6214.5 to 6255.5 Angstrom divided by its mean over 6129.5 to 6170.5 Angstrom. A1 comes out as 1.0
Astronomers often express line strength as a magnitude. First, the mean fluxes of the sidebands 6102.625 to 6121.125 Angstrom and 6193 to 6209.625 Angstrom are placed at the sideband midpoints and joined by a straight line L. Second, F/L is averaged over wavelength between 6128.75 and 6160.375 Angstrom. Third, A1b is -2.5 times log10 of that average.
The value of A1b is 0.01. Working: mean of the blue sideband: 34.1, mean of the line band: 33.5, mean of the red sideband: 33.2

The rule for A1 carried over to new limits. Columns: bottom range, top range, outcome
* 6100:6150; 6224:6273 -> 0.96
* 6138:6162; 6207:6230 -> 0.97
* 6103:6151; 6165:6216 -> 0.99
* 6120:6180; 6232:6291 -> 0.98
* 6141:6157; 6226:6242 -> 0.91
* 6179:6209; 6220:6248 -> 0.97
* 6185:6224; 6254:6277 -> 1.02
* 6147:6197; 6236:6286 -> 1.00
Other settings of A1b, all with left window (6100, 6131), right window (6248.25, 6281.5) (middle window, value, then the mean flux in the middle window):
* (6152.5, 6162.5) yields 0.02 mag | 33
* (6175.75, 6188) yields 0.02 mag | 32.6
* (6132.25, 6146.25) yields 0.00 mag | 33.7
